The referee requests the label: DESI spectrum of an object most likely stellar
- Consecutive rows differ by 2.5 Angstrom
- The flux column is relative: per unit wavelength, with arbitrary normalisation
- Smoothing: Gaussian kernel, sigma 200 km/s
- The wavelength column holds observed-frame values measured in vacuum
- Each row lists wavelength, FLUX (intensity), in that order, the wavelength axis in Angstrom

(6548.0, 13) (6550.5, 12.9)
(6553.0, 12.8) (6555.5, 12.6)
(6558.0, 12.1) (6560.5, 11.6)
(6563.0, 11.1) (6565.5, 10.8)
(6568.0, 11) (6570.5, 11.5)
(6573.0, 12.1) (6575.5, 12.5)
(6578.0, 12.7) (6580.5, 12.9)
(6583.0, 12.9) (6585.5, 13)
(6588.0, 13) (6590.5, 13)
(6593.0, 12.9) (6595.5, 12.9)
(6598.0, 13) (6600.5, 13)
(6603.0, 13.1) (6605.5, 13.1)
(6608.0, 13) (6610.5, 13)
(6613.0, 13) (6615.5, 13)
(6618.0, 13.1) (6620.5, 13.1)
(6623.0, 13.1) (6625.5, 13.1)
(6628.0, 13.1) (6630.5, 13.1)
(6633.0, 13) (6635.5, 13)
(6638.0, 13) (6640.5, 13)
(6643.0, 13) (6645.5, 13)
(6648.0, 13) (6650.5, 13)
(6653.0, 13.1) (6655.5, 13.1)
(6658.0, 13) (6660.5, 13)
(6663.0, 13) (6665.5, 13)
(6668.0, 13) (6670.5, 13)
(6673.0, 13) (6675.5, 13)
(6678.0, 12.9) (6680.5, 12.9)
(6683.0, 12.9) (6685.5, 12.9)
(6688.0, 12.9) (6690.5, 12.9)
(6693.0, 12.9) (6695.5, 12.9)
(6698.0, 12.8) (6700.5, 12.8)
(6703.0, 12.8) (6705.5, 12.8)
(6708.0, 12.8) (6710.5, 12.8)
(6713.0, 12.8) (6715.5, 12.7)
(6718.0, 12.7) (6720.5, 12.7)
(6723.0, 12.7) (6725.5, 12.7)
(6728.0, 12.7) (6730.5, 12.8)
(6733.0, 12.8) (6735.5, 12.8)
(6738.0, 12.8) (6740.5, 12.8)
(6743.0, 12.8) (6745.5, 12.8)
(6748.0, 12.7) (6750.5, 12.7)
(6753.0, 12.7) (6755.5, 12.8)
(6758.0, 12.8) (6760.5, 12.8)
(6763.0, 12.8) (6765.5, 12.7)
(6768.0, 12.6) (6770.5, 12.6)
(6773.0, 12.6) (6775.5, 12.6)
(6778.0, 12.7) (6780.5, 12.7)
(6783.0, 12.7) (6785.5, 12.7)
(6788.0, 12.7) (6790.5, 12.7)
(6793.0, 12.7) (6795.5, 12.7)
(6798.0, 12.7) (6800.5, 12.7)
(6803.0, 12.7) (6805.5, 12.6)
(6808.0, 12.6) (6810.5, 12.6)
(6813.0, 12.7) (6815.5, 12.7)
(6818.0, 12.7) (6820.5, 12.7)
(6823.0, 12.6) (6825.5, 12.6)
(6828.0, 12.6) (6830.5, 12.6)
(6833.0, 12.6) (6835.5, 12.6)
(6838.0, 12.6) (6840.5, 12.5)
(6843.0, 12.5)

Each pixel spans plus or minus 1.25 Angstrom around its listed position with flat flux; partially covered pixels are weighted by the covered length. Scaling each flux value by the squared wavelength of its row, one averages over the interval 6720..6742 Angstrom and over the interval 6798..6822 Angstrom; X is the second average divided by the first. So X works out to 1.0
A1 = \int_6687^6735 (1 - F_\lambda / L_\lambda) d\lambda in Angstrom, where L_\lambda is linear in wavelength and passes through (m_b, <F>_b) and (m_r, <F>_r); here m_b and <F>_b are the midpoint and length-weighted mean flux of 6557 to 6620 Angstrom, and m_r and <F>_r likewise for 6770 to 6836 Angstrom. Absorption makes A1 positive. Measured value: -0.7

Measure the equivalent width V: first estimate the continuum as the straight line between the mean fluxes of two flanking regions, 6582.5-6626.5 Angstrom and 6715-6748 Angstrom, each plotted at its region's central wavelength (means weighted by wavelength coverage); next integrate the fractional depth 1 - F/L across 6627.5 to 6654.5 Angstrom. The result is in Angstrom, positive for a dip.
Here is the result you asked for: -0.2 Angstrom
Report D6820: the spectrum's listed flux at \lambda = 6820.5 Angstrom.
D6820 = 12.7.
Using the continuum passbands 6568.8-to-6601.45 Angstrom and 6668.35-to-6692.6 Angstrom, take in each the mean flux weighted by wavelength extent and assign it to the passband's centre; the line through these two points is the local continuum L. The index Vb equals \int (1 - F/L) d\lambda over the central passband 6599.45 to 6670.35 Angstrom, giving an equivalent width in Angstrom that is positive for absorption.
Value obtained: -1.2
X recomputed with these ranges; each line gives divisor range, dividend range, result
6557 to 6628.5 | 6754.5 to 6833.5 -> 1.07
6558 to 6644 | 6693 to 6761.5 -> 1.05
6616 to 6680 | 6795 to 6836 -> 1.02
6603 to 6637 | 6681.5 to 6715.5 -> 1.01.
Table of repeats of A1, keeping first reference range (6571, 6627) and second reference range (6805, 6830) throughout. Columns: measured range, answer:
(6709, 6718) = 0.01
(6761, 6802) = 0.00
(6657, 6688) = -0.34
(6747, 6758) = -0.01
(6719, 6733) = 0.03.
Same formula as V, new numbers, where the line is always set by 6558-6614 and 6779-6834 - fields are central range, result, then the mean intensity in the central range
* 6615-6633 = -0.81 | 13.1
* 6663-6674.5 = -0.41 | 13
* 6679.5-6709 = -0.66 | 12.9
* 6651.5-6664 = -0.49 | 13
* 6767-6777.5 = 0.03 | 12.6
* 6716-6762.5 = -0.53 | 12.8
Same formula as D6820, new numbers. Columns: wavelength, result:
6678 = 12.9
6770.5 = 12.6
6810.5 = 12.6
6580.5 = 12.9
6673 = 13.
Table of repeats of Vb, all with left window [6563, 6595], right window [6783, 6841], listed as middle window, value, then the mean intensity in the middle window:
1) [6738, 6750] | -0.2 Angstrom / 12.8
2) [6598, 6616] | -1.0 Angstrom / 13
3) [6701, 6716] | -0.3 Angstrom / 12.8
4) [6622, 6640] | -1.0 Angstrom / 13.1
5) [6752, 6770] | -0.2 Angstrom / 12.7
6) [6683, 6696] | -0.4 Angstrom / 12.9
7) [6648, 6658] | -0.5 Angstrom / 13.1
